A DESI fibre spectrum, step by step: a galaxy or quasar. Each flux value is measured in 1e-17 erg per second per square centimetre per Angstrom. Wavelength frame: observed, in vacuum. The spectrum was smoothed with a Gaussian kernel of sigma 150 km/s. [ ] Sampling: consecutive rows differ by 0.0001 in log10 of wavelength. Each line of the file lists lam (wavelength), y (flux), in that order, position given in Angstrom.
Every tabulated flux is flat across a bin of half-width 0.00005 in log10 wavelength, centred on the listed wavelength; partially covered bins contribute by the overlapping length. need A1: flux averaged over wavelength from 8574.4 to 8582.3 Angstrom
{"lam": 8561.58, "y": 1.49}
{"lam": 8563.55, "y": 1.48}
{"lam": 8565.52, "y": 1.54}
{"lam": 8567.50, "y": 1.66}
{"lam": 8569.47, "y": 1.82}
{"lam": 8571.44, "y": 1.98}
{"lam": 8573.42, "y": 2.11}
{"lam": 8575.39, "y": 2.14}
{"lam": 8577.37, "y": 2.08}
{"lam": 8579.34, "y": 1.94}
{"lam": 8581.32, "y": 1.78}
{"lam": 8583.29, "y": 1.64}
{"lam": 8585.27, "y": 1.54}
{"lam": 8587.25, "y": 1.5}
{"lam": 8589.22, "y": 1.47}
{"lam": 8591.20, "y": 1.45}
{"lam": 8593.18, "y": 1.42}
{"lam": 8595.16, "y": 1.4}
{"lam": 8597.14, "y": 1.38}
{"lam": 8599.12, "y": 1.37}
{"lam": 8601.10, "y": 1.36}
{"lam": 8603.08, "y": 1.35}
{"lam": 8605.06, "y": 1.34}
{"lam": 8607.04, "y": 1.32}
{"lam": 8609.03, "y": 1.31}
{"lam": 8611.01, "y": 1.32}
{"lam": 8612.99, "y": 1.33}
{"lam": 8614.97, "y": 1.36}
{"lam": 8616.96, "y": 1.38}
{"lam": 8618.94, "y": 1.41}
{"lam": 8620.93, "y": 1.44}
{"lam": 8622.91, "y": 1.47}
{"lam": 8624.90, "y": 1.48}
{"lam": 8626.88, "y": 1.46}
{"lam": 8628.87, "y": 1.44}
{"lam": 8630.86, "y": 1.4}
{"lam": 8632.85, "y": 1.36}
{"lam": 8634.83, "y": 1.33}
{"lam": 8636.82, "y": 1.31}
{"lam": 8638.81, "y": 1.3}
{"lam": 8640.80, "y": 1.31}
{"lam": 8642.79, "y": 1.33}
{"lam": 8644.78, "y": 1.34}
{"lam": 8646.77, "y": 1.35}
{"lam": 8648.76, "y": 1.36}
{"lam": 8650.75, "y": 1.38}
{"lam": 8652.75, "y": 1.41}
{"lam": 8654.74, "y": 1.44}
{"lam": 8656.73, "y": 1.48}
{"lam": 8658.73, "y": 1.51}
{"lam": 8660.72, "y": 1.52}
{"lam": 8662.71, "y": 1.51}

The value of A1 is 1.99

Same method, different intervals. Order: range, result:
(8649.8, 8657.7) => 1.43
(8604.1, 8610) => 1.32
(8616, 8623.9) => 1.43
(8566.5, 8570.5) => 1.74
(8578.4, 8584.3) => 1.78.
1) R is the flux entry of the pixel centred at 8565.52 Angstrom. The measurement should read 1.54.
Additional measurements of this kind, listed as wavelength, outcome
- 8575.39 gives 2.14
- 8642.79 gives 1.33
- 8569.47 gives 1.82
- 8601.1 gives 1.36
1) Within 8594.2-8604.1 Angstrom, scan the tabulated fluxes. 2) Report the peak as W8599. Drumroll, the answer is 1.4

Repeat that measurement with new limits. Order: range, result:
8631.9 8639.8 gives 1.36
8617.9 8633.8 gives 1.48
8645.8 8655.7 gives 1.44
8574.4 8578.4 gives 2.14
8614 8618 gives 1.38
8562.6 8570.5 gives 1.82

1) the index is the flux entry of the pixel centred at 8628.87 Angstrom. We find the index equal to 1.44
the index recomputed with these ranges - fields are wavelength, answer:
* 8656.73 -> 1.48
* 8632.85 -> 1.36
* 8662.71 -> 1.51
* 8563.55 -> 1.48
